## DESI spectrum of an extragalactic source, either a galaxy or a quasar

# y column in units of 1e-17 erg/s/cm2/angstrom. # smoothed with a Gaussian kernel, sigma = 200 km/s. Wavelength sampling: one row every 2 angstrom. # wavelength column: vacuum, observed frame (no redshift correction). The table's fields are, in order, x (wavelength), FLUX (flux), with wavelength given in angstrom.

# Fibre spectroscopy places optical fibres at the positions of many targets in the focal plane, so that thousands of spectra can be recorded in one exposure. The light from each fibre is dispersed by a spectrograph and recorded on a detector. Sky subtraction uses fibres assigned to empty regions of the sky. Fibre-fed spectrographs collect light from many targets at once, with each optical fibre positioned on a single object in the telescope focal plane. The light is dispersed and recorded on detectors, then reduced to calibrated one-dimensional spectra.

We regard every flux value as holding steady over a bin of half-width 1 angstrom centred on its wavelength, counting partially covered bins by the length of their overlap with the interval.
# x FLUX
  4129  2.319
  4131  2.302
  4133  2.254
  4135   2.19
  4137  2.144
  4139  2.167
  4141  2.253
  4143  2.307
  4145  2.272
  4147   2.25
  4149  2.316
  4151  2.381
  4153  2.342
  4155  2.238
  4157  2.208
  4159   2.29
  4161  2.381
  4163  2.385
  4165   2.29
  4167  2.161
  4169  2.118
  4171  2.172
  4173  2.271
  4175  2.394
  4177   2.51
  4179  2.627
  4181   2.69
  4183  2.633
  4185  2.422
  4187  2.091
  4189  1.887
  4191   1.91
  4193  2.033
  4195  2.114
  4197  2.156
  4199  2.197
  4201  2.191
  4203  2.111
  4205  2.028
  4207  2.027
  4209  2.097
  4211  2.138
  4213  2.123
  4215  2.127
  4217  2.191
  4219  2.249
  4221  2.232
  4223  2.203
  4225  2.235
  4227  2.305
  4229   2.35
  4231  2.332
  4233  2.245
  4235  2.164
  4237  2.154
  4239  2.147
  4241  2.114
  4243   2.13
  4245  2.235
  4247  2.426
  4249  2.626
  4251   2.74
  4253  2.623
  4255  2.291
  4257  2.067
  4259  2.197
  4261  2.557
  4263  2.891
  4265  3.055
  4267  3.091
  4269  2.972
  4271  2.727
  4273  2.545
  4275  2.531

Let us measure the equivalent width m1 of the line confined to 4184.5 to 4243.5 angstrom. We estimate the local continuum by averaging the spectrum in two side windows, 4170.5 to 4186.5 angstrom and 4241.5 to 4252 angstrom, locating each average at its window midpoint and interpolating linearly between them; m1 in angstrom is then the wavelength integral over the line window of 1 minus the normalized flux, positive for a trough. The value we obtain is 6.9 angstrom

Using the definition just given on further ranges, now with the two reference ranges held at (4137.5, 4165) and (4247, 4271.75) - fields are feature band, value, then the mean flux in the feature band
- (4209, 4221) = 1.6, 2.17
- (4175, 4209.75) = 2.8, 2.22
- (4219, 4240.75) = 2.7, 2.23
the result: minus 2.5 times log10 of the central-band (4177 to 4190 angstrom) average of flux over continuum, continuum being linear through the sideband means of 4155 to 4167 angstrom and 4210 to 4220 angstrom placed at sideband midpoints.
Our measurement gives -0.08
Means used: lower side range 2.29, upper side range 2.17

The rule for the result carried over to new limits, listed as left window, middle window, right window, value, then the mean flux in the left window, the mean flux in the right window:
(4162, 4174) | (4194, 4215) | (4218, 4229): 0.064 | 2.23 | 2.25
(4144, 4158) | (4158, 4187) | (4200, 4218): -0.071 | 2.29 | 2.11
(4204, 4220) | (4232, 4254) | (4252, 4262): -0.023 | 2.12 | 2.35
